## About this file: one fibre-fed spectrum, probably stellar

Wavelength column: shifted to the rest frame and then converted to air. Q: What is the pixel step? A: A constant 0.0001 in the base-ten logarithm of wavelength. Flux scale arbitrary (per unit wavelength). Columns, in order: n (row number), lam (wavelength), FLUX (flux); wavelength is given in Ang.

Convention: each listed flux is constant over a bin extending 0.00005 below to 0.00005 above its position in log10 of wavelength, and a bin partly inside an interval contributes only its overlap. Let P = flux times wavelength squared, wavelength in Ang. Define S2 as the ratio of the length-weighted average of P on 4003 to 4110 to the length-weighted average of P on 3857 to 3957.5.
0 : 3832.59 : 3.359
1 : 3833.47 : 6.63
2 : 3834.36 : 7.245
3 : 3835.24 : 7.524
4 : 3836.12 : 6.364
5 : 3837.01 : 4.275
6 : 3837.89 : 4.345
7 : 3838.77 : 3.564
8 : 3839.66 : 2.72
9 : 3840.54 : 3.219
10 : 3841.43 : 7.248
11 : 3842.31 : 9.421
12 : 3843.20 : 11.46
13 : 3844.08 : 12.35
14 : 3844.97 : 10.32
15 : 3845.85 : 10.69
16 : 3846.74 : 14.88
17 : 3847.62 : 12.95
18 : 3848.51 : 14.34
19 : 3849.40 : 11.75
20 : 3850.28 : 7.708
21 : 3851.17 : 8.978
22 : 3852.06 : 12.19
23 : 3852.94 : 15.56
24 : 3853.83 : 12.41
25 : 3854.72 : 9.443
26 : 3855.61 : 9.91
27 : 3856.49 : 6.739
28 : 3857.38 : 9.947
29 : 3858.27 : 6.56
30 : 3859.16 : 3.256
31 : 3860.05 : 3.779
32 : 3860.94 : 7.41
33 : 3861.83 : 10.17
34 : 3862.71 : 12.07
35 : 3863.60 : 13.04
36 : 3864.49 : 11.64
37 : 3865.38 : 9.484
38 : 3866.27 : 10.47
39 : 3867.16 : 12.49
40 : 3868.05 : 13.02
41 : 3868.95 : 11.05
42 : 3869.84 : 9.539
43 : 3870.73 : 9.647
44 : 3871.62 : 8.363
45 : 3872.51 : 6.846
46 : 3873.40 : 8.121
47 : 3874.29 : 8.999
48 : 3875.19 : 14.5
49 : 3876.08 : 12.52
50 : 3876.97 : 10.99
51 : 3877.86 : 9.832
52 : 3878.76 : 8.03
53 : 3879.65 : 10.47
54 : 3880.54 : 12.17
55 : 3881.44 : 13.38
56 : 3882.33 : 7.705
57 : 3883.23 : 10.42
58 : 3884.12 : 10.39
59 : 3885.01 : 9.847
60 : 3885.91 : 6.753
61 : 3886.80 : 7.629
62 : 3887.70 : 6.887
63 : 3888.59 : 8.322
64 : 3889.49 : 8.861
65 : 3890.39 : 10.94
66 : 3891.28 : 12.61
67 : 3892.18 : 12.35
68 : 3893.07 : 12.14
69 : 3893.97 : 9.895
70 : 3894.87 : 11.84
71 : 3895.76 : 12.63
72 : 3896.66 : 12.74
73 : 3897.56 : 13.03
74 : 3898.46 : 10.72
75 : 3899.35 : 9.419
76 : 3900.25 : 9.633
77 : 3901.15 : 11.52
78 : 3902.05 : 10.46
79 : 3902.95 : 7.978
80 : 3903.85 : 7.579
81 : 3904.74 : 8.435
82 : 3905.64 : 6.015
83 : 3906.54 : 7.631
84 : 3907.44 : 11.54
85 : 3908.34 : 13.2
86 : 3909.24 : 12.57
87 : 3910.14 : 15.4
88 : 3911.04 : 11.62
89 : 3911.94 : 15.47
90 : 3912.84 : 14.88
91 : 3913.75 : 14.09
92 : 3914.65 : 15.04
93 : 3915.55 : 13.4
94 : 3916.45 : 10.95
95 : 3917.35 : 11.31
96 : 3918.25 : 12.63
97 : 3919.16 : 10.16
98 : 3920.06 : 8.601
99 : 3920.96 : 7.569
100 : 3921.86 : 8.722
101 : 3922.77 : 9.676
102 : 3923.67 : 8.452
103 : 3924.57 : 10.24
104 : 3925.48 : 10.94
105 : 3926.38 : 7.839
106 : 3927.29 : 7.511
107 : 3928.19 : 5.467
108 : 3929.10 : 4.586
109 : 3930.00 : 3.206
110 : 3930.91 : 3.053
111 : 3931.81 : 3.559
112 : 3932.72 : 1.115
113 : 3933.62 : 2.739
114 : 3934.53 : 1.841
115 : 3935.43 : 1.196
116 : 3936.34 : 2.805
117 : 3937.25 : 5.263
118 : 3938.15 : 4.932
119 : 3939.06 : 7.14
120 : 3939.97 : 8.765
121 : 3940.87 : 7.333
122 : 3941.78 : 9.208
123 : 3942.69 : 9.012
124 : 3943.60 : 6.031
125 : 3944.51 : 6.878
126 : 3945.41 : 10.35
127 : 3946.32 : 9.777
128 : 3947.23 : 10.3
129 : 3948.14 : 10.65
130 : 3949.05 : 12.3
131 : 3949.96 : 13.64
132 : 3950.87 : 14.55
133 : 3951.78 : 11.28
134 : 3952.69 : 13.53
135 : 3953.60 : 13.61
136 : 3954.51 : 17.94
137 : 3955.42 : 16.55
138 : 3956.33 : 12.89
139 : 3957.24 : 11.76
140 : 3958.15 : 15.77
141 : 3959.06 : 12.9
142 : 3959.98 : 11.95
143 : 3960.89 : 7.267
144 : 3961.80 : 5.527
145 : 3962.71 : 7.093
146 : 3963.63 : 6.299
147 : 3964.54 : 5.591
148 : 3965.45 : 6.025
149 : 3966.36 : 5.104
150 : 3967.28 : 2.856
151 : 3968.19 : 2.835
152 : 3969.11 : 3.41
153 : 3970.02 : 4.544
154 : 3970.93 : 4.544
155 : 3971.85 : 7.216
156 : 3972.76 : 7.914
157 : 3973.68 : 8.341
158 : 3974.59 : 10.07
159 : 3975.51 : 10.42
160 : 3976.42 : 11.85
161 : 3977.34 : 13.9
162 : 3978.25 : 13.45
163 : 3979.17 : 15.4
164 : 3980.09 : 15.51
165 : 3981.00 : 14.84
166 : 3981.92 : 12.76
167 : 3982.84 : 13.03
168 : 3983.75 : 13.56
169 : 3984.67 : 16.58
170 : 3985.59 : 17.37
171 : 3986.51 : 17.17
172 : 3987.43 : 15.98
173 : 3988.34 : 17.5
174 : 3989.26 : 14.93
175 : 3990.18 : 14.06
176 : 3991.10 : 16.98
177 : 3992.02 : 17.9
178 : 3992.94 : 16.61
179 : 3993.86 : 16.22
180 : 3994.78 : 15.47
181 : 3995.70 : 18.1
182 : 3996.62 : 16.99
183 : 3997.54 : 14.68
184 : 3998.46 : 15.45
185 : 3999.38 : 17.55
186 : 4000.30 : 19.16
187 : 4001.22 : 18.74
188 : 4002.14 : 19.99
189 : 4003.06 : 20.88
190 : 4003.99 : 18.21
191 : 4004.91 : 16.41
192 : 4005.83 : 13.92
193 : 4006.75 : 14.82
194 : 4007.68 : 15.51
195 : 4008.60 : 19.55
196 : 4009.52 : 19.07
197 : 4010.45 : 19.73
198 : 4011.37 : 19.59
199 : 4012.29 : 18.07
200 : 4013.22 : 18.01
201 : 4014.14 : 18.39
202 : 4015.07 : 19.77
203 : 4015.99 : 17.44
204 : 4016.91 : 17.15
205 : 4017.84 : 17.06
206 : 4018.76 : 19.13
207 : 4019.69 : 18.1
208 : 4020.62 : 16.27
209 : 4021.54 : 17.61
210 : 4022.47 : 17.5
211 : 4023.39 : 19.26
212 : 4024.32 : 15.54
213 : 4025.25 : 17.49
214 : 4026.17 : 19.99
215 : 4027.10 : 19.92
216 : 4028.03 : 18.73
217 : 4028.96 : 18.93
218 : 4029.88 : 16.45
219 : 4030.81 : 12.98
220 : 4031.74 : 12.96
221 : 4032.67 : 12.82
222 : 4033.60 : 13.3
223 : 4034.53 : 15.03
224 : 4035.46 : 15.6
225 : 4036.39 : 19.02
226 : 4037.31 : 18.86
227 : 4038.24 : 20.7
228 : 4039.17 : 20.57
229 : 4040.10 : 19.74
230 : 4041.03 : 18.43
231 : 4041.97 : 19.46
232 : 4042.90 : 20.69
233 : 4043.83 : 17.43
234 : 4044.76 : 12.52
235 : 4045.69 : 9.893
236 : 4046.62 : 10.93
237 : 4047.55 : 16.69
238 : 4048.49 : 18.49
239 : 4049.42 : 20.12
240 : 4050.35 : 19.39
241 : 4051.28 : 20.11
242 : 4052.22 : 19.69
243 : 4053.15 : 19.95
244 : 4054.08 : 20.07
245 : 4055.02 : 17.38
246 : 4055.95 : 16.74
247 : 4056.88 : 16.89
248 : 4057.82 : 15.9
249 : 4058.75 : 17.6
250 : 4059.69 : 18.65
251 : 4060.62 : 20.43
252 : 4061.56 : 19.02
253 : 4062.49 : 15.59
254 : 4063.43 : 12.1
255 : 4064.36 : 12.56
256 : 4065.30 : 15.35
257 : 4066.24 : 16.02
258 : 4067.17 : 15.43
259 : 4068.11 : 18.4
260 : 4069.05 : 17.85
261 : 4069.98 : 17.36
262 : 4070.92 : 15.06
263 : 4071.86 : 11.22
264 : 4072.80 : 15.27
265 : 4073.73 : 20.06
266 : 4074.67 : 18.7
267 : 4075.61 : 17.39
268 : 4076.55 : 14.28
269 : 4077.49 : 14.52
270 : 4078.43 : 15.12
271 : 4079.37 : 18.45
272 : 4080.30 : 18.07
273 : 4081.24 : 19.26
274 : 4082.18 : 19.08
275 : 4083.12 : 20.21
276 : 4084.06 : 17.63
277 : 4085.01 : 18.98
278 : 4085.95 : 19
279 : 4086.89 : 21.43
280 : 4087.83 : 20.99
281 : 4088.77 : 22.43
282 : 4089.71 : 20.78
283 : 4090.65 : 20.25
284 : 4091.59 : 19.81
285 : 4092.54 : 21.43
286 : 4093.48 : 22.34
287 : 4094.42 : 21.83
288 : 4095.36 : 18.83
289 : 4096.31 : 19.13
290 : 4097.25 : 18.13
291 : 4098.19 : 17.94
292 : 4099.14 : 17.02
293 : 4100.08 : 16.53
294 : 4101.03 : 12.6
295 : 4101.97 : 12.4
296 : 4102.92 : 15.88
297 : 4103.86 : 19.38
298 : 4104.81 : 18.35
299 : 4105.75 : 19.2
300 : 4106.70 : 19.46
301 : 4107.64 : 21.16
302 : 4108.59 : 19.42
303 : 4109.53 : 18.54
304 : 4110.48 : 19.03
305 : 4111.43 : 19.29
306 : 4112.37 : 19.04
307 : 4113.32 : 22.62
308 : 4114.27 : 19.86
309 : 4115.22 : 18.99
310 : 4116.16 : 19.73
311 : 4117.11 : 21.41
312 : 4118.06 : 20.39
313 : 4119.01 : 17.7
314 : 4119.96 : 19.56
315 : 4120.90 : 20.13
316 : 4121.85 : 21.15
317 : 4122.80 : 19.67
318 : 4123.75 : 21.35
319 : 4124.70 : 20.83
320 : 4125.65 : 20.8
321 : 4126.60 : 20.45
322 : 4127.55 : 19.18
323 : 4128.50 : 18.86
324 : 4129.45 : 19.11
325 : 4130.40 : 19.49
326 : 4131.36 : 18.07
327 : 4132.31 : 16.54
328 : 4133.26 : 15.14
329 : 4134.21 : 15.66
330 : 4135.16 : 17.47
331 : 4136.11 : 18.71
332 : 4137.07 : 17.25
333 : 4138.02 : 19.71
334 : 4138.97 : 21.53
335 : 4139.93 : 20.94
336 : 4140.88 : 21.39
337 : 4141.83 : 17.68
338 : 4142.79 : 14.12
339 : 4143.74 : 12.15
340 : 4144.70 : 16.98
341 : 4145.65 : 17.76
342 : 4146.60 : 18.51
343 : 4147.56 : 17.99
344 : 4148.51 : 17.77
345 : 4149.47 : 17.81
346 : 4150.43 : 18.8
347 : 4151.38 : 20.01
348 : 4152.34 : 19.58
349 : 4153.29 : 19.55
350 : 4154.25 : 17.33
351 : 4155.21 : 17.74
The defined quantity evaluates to 1.97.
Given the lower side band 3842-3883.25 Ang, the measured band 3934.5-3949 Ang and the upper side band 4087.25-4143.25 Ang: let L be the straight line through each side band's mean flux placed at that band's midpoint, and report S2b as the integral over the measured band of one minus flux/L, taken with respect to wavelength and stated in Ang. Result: 6.49 Ang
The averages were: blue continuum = 10.4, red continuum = 19.1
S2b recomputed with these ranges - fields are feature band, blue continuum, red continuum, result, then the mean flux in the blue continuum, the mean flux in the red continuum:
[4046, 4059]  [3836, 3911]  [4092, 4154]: -1.21 Ang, 9.88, 18.8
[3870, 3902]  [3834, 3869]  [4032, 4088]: 0.98 Ang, 9.29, 17.3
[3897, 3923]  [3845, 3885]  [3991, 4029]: 3.28 Ang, 10.3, 17.8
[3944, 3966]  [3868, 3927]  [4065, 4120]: 3.15 Ang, 10.5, 18.4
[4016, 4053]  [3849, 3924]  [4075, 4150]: -3.47 Ang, 10.4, 18.7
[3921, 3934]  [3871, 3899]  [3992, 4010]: 6.60 Ang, 10.3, 17.2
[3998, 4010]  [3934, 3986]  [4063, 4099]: -4.67 Ang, 9.7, 18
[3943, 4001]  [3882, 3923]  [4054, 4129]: 6.43 Ang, 10.7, 18.4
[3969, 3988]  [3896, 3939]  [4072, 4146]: 0.13 Ang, 8.86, 18.7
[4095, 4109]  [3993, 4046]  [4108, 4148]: 0.66 Ang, 17.4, 18.9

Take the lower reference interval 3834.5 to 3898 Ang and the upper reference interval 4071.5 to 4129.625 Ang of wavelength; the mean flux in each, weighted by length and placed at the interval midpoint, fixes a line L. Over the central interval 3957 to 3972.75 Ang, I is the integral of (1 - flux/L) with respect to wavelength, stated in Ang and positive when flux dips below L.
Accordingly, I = 7.5 Ang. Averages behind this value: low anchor 9.75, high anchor 18.9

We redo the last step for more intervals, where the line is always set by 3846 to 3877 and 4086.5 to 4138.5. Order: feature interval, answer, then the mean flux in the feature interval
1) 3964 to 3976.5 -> 6.9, 6.32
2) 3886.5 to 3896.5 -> 0.8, 10.5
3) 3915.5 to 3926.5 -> 2.1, 9.98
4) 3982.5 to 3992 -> -0.7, 15.9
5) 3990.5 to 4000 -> -1.0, 16.6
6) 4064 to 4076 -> 1.0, 16.2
